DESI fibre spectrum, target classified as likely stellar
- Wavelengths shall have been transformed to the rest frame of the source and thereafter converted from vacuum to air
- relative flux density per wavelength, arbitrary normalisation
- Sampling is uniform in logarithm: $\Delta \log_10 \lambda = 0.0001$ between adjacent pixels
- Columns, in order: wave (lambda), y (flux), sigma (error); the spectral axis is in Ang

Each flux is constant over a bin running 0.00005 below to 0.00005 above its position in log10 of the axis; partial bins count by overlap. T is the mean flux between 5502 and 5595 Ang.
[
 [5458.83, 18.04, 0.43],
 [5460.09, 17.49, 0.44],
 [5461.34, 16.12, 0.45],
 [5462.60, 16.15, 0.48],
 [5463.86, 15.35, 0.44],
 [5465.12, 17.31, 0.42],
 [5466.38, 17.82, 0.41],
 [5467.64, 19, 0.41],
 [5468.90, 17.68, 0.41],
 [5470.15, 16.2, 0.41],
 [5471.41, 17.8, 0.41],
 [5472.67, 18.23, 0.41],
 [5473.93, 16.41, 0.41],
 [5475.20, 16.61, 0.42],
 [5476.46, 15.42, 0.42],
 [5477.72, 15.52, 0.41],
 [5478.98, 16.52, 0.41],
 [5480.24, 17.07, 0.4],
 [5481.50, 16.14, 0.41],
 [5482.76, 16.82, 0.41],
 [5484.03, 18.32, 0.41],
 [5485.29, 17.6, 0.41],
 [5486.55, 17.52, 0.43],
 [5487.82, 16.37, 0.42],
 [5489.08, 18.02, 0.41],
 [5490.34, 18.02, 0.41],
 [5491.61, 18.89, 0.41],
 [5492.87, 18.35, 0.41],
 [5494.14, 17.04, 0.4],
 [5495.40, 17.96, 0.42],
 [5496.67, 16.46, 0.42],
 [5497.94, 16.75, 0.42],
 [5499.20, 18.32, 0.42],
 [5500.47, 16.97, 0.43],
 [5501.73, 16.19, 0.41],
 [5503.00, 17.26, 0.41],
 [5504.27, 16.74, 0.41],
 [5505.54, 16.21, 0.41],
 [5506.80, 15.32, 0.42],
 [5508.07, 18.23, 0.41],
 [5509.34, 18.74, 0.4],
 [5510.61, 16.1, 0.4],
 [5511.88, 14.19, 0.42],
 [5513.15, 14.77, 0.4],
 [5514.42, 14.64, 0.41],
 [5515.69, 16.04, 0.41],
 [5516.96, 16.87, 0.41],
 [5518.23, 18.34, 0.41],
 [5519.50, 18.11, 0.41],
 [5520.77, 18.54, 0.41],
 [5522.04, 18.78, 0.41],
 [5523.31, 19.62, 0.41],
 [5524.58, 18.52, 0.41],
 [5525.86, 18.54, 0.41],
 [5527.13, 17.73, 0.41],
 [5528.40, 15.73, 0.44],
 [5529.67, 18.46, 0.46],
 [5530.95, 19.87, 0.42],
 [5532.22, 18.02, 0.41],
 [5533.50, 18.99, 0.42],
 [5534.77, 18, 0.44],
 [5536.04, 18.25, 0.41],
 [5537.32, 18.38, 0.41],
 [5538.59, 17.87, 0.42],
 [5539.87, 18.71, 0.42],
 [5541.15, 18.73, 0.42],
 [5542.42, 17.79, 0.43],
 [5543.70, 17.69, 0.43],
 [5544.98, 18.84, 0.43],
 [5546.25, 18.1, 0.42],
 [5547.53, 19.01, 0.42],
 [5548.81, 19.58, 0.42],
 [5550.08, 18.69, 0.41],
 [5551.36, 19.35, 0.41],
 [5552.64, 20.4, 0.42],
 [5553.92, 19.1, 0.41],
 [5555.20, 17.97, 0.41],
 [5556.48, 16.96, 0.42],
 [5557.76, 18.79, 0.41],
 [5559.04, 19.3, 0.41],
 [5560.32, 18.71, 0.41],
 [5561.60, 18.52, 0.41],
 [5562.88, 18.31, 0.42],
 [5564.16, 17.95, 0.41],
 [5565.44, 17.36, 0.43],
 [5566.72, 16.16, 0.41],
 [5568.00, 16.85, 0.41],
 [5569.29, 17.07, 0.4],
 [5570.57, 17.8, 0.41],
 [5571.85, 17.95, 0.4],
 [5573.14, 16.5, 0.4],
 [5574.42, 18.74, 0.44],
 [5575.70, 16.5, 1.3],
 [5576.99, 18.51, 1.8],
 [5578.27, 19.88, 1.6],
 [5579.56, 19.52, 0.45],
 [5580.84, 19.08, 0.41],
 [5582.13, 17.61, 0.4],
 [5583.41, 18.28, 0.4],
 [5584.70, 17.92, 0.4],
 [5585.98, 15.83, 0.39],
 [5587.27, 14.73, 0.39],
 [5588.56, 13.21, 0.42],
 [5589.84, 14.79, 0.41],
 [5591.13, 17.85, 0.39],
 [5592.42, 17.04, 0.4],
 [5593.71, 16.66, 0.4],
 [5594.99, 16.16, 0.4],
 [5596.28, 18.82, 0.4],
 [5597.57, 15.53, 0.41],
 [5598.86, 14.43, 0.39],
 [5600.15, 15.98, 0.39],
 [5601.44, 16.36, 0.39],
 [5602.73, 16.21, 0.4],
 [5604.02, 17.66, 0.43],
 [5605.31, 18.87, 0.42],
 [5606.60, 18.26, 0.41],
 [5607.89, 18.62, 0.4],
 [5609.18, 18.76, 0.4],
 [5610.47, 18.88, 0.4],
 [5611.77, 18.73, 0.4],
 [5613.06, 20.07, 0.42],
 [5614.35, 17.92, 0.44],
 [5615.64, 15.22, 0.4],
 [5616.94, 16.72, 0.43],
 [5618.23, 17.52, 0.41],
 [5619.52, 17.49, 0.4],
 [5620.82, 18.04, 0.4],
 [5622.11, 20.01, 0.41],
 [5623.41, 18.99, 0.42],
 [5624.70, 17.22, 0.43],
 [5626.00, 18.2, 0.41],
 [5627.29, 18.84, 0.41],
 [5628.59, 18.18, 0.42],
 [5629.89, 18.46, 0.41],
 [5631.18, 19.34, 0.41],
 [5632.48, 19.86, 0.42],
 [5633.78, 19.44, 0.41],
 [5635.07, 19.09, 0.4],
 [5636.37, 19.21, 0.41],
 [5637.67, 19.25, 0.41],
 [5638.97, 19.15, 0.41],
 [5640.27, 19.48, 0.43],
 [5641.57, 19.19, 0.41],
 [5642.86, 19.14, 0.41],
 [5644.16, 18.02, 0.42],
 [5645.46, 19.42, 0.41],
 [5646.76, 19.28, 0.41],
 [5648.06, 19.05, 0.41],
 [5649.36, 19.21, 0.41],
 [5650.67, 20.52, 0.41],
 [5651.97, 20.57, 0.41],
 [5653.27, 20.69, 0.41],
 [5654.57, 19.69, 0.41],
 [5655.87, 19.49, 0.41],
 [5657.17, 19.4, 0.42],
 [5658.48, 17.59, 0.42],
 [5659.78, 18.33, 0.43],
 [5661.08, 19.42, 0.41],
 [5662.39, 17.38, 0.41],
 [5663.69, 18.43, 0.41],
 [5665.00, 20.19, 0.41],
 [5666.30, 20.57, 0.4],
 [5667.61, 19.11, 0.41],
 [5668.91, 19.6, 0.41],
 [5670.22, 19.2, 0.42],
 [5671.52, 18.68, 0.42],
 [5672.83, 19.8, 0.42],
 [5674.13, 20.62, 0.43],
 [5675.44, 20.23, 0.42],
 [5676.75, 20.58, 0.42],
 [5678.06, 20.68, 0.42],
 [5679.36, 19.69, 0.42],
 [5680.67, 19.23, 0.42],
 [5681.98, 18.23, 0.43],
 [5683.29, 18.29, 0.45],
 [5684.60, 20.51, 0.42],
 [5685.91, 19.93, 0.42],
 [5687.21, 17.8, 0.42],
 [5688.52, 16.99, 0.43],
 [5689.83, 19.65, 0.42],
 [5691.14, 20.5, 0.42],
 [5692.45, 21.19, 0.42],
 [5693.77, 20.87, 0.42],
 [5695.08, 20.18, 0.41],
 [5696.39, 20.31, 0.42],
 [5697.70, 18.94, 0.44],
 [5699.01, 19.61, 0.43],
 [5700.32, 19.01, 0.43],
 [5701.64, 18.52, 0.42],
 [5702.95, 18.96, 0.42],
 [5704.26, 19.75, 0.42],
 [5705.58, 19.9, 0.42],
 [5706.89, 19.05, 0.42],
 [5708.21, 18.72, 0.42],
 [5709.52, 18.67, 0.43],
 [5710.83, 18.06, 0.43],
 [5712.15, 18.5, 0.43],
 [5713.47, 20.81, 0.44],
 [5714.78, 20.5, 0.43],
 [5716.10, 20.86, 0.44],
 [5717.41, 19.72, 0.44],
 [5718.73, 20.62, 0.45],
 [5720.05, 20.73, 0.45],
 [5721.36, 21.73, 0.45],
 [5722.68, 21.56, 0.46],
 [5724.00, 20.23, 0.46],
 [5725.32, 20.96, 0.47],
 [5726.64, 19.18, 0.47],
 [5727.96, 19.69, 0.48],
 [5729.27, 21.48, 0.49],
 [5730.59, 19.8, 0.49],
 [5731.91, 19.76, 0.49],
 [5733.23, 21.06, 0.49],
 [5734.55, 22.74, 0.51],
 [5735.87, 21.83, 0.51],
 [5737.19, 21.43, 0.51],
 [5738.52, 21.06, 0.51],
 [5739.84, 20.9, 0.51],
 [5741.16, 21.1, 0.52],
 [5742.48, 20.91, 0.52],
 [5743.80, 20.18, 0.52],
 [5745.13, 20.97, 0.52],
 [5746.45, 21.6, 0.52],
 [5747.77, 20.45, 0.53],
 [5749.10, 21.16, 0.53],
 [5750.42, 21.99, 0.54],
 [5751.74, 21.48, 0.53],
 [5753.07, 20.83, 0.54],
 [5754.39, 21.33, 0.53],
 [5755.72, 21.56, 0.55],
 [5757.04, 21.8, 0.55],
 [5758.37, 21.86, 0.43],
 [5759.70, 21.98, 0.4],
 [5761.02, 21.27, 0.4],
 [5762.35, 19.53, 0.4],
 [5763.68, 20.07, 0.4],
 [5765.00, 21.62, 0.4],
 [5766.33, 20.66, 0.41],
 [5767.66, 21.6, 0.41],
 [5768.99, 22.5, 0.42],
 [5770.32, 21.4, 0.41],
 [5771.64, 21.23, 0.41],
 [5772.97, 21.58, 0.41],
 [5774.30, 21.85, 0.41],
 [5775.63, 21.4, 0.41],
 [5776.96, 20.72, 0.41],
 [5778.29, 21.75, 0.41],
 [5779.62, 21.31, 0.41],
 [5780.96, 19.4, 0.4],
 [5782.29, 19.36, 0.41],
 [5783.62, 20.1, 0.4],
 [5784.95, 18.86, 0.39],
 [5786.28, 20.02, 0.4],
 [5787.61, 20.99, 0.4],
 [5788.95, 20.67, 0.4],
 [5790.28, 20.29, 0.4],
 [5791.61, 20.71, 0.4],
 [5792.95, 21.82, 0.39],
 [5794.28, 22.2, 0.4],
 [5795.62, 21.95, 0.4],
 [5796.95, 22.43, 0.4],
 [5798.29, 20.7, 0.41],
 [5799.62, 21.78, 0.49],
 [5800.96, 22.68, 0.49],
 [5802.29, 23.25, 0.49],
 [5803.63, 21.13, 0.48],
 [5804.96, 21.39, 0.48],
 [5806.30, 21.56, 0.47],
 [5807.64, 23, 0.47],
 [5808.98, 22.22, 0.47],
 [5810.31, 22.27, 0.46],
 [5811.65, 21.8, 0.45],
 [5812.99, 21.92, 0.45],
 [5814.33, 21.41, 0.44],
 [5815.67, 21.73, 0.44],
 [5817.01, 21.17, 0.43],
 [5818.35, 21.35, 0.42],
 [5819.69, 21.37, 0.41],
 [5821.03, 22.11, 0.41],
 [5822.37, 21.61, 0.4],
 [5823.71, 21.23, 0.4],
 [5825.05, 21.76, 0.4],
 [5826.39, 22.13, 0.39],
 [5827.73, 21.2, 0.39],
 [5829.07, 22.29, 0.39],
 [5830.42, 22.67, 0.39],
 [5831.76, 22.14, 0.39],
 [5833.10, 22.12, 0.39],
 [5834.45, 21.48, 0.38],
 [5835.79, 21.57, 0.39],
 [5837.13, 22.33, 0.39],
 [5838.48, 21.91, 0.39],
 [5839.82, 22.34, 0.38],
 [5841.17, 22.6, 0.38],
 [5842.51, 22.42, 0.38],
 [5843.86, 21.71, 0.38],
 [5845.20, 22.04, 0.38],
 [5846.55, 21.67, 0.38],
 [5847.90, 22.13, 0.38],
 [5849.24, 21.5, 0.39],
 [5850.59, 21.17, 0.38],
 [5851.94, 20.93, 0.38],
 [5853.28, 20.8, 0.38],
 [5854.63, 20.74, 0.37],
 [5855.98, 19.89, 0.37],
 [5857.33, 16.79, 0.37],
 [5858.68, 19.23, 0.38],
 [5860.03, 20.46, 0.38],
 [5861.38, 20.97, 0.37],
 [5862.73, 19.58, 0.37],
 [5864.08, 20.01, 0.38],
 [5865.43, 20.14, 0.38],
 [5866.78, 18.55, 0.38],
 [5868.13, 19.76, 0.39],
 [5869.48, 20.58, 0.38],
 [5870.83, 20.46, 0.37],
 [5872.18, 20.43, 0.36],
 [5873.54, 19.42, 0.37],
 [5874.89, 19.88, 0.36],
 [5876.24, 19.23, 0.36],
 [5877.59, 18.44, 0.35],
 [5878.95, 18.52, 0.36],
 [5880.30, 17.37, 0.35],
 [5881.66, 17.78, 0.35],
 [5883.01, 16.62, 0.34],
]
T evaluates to 17.7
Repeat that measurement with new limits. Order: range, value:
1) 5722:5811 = 21.2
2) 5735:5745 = 21.1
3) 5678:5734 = 19.8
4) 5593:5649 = 18.2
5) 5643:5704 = 19.4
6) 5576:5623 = 17.4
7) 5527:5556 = 18.5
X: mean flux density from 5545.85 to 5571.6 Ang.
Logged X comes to 18.3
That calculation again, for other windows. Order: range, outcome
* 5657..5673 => 19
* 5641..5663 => 19.2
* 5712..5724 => 20.6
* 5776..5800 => 20.8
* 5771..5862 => 21.4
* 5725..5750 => 20.9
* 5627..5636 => 19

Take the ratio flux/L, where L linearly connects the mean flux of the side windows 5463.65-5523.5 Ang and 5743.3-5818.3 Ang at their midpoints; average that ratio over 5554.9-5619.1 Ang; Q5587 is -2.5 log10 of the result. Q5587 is 0.06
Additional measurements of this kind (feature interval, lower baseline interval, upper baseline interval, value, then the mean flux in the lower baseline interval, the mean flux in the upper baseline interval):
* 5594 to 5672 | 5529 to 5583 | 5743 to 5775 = 0.05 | 18.3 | 21.3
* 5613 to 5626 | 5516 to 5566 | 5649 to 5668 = 0.07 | 18.4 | 19.4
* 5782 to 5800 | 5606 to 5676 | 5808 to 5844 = 0.02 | 19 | 21.9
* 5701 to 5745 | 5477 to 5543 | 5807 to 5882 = -0.03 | 17.4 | 20.9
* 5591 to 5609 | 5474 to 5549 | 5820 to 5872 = 0.08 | 17.5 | 21.1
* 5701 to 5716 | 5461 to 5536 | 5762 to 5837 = 0.05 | 17.3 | 21.4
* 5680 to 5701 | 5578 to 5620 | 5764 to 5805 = -0.01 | 17.3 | 21.2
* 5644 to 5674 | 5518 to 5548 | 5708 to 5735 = 0.02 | 18.4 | 20.3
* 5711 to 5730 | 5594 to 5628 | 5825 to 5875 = -0.07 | 17.7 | 21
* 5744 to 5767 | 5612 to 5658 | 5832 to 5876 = -0.06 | 18.9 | 20.8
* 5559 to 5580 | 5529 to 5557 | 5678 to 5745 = 0.05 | 18.6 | 20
